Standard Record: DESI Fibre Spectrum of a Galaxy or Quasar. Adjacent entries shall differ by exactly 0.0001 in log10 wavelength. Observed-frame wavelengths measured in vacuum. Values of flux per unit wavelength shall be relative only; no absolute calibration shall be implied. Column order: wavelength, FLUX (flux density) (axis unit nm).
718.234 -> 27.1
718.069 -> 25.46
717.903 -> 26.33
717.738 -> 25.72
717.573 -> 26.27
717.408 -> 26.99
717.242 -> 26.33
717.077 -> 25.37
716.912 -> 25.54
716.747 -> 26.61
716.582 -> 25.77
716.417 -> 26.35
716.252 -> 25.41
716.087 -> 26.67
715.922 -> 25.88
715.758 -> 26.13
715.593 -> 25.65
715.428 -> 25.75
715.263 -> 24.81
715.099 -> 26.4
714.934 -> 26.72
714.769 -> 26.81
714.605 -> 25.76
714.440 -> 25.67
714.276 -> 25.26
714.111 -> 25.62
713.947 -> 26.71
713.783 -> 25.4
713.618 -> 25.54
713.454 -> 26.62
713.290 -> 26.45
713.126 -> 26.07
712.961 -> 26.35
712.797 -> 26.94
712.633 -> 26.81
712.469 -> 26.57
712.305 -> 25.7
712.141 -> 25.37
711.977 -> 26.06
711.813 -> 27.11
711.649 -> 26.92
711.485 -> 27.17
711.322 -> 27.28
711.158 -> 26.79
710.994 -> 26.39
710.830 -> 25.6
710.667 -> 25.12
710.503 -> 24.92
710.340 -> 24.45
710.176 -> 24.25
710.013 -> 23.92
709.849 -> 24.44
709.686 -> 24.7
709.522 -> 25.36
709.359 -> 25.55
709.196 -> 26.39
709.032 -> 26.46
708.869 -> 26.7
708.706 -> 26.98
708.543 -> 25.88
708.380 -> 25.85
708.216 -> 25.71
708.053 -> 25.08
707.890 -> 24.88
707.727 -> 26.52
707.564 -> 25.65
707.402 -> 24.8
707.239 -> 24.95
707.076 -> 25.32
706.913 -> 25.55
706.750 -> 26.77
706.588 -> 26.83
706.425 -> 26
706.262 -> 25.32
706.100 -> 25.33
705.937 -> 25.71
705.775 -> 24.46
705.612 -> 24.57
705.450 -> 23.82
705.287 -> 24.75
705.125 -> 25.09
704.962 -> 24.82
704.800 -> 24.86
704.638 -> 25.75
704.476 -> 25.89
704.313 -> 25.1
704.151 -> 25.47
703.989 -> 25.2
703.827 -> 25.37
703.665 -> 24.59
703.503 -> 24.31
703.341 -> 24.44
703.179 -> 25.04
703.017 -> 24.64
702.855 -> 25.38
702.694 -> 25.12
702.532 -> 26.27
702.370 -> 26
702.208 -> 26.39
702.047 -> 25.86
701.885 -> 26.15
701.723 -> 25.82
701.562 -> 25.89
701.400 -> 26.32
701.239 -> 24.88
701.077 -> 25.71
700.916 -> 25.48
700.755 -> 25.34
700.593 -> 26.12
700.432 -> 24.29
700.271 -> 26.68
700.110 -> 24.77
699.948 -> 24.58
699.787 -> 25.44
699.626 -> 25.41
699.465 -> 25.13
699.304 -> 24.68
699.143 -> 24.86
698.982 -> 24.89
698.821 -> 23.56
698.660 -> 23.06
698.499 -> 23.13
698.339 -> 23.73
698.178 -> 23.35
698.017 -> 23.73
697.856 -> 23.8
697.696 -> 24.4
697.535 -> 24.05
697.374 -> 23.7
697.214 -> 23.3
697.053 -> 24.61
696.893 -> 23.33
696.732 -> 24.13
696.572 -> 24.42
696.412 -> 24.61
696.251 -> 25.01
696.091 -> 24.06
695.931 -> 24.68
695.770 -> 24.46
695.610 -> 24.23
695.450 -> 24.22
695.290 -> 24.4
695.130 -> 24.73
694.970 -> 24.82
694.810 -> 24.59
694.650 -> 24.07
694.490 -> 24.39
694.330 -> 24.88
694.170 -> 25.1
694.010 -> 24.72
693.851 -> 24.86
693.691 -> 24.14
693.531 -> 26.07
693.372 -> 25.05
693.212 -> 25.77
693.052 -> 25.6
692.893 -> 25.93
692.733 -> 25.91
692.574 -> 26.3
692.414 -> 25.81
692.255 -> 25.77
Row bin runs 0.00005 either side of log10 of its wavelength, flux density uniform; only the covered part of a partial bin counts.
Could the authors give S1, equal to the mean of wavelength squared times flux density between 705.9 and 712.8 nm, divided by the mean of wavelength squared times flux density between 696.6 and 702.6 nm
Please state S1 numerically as 1.1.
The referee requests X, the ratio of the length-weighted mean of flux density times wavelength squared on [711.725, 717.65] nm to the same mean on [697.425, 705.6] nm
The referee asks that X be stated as 1.08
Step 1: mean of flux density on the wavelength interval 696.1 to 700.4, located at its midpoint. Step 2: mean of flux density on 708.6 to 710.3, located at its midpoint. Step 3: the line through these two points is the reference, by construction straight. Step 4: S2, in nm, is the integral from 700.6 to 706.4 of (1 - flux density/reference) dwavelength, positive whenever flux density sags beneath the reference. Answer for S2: -0.11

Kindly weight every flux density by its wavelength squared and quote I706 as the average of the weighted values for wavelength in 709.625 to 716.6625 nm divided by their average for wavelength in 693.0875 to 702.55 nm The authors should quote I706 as 1.09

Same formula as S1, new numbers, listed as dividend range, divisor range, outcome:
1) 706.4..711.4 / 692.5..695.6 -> 1.07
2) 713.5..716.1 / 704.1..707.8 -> 1.05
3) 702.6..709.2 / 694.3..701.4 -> 1.06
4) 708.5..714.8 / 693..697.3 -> 1.11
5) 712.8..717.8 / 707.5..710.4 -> 1.04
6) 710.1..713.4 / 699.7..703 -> 1.05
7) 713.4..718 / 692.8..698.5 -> 1.12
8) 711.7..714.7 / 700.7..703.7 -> 1.06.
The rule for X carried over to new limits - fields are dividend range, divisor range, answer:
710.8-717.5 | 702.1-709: 1.06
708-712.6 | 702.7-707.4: 1.04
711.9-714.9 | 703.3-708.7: 1.05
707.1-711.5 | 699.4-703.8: 1.03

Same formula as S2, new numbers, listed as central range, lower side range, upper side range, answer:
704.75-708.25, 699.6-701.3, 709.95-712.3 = 0.04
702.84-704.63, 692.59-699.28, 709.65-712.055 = 0.00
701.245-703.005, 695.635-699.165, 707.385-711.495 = -0.08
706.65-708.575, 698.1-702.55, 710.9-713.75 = 0.03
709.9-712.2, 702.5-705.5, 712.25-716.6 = -0.01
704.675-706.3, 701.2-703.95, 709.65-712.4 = 0.04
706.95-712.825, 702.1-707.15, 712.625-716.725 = -0.02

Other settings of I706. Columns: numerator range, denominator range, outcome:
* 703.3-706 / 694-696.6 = 1.04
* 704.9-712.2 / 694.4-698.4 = 1.10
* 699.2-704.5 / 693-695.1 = 1.04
